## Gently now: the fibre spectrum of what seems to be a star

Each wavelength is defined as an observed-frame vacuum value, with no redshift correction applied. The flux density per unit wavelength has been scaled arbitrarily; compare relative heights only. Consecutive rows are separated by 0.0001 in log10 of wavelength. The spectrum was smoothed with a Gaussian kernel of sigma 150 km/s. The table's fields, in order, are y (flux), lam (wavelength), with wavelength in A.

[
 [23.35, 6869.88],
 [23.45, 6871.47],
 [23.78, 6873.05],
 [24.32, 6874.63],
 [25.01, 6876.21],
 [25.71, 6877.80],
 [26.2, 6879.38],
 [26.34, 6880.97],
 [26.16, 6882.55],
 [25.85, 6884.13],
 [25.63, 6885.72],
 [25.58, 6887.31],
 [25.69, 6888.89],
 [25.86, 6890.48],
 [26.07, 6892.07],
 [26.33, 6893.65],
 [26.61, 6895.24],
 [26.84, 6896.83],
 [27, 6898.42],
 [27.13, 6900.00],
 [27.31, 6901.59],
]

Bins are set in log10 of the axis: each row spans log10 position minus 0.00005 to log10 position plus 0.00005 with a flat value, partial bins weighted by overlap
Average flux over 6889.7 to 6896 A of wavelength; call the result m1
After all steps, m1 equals 26.2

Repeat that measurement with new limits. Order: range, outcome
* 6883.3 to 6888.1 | 25.7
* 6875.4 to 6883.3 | 25.9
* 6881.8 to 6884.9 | 26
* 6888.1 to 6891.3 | 25.7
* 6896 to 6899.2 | 26.9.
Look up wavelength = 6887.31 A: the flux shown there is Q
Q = 25.58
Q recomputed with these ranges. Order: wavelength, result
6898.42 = 27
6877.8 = 25.71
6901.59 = 27.31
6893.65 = 26.33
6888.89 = 25.69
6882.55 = 26.16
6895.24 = 26.61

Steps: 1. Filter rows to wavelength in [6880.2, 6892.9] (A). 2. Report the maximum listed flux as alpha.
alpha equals 26.34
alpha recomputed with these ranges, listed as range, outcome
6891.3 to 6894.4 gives 26.33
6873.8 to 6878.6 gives 25.71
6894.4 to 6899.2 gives 27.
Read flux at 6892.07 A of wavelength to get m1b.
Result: 26.07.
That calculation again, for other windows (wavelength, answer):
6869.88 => 23.35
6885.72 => 25.63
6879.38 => 26.2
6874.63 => 24.32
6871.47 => 23.45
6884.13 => 25.85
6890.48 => 25.86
